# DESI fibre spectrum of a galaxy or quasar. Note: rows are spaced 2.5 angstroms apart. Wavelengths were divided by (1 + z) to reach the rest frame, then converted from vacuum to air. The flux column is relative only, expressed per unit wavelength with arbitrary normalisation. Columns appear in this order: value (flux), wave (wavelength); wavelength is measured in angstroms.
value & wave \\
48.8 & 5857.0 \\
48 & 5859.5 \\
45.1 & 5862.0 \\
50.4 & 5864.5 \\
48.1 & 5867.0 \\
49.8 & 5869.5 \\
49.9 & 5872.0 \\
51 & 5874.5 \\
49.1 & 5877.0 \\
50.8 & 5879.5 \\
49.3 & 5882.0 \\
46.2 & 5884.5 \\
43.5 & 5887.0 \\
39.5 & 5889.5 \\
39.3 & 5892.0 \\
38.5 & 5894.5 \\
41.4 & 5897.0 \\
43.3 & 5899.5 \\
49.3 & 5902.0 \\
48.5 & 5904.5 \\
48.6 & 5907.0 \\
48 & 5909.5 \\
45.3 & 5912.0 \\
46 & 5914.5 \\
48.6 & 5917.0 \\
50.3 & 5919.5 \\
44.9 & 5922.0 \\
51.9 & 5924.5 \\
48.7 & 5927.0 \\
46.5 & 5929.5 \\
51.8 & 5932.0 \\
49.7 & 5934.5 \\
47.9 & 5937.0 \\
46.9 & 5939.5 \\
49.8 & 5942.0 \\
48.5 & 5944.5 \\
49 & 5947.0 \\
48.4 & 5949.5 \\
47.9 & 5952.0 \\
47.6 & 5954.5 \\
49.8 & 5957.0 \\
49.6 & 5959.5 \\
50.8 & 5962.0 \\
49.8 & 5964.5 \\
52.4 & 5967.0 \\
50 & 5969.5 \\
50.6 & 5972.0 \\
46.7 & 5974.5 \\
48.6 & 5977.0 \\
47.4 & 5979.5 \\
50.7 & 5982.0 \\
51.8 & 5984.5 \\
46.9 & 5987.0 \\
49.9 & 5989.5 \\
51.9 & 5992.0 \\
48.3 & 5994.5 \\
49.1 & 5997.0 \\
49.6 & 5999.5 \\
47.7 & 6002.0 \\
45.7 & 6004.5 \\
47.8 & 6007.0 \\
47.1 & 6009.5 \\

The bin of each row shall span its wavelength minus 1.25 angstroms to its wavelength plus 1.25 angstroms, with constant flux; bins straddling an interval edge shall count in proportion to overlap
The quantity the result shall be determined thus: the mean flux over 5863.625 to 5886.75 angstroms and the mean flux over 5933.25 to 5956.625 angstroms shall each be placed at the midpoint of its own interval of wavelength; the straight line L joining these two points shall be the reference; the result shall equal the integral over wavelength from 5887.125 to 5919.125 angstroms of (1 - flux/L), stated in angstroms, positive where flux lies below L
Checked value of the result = 2.7 angstroms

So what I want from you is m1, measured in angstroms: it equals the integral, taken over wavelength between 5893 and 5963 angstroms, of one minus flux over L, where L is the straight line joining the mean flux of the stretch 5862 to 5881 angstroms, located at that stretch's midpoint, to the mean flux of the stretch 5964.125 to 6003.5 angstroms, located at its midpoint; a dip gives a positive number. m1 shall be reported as 2.5 angstroms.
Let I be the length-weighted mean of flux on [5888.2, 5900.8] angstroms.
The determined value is 40.4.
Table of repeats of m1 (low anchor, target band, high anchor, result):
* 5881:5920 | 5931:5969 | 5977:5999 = -1.4 angstroms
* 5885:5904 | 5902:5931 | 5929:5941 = -1.4 angstroms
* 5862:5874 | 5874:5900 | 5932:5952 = 2.4 angstroms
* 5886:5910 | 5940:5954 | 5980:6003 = -0.5 angstroms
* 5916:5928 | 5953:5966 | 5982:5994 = 0.0 angstroms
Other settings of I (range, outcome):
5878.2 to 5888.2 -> 47.5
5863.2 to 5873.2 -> 49.5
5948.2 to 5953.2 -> 48.2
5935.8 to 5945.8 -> 48.3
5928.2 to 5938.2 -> 49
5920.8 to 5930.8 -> 48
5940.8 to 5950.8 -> 48.9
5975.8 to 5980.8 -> 48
